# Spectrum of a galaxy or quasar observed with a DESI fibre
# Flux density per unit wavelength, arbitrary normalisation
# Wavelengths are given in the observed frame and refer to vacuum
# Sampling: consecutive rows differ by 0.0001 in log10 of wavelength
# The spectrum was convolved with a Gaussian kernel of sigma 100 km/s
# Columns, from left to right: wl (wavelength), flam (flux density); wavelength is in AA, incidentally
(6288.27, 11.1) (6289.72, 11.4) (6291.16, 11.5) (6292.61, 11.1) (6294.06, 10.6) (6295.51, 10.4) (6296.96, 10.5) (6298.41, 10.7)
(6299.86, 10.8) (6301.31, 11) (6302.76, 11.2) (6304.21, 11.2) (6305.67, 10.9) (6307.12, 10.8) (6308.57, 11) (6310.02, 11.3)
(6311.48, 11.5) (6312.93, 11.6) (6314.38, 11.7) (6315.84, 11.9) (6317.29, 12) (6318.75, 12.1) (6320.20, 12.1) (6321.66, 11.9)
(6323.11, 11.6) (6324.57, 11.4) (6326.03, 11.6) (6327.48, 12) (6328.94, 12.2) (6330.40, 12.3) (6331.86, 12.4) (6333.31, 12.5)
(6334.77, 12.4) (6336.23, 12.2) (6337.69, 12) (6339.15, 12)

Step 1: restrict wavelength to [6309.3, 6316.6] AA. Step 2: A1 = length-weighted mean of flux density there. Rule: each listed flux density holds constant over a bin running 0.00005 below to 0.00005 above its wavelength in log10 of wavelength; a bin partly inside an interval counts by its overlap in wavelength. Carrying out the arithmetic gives 11.6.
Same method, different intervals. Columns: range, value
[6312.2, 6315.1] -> 11.7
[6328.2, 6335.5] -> 12.4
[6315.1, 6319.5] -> 12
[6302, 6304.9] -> 11.2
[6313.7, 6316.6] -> 11.8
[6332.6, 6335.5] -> 12.4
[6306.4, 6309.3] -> 10.9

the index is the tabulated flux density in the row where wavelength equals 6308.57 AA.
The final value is 11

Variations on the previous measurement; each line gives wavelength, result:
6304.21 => 11.2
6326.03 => 11.6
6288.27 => 11.1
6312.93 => 11.6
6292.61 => 11.1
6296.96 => 10.5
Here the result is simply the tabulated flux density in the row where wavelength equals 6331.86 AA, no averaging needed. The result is 12.4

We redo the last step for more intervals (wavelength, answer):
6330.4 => 12.3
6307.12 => 10.8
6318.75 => 12.1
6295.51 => 10.4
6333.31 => 12.5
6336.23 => 12.2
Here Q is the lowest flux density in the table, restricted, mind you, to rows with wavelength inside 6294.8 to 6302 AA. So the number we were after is 10.4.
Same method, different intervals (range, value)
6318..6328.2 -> 11.4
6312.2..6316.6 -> 11.6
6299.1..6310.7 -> 10.8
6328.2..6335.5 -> 12.2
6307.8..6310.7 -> 11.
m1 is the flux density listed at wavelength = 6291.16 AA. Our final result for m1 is 11.5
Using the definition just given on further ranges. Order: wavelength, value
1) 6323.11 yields 11.6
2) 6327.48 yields 12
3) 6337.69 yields 12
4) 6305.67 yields 10.9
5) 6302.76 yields 11.2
